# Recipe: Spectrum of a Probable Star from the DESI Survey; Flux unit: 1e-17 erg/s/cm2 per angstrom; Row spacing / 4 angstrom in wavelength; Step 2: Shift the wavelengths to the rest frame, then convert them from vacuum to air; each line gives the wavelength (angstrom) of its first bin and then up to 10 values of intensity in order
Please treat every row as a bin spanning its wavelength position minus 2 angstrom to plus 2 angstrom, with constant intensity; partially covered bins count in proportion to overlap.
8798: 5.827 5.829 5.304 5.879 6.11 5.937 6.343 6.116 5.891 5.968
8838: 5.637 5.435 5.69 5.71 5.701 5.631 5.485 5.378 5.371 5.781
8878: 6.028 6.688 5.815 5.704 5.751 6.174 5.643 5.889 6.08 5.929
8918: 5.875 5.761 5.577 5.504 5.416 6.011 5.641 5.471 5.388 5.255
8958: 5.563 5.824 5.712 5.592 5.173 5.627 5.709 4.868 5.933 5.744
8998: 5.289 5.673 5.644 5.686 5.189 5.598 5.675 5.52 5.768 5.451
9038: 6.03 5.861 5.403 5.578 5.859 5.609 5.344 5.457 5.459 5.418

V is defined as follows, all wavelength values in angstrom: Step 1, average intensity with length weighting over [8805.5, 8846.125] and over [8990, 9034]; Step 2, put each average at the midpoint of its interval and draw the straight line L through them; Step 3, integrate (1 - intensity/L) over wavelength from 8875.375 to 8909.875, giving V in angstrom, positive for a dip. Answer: -1.15 angstrom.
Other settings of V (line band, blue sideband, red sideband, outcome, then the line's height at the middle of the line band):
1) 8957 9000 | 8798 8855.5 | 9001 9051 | 0.9 angstrom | 5.67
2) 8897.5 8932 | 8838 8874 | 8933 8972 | -1.4 angstrom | 5.58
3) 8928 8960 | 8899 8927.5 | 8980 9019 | 1.1 angstrom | 5.73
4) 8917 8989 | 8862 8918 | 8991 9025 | 1.9 angstrom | 5.7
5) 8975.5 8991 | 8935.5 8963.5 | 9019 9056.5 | 0.3 angstrom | 5.62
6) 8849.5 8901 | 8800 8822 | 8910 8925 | 0.7 angstrom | 5.86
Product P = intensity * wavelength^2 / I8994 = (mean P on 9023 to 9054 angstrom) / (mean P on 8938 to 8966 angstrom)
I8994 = 1.04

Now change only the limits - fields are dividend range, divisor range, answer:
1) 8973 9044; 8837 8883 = 1.01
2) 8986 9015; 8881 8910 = 0.96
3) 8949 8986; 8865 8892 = 0.96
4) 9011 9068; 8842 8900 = 1.01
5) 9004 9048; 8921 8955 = 1.03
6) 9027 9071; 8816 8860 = 1.01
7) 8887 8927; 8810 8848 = 1.01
